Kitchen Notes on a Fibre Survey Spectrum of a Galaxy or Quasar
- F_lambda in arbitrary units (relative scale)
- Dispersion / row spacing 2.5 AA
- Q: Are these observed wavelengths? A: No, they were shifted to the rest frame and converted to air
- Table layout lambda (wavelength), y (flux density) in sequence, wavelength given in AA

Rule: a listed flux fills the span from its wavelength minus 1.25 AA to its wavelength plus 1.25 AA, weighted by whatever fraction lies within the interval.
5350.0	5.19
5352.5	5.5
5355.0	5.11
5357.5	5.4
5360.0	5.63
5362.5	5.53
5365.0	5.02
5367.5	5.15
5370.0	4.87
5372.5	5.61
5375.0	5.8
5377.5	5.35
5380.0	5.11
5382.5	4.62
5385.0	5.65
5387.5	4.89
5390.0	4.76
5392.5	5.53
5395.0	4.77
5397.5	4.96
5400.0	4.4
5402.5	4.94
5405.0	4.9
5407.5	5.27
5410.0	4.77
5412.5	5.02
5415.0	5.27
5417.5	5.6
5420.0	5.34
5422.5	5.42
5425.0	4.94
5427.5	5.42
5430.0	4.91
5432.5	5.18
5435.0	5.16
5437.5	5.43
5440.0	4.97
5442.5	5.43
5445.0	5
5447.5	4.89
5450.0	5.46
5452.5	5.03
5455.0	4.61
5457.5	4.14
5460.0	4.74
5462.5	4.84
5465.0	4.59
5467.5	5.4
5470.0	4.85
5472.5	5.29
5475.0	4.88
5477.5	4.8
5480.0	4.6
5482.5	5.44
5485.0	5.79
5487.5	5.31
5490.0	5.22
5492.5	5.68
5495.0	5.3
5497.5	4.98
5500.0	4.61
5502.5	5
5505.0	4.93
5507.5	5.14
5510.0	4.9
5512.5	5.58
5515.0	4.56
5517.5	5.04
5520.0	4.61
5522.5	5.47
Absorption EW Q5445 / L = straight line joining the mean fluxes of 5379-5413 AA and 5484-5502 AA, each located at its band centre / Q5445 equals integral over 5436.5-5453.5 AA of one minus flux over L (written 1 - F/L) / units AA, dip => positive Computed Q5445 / -0.20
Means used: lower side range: 4.97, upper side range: 5.25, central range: 5.17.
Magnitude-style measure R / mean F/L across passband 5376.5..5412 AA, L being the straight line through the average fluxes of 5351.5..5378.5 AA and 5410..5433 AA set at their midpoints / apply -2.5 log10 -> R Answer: 0.06 mag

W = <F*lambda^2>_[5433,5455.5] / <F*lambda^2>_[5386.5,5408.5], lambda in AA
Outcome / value 1.06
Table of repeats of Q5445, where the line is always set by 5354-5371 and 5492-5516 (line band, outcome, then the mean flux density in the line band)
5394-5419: 0.9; 5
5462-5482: 0.7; 4.93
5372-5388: -0.2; 5.29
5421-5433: 0.0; 5.18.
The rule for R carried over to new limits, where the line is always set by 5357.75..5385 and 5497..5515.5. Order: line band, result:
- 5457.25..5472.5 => 0.05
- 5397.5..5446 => 0.01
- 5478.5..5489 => -0.05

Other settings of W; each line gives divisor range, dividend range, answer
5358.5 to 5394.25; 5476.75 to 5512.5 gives 1.02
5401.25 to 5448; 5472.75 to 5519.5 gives 1.01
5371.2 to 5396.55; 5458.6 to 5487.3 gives 1.00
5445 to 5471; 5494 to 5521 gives 1.04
